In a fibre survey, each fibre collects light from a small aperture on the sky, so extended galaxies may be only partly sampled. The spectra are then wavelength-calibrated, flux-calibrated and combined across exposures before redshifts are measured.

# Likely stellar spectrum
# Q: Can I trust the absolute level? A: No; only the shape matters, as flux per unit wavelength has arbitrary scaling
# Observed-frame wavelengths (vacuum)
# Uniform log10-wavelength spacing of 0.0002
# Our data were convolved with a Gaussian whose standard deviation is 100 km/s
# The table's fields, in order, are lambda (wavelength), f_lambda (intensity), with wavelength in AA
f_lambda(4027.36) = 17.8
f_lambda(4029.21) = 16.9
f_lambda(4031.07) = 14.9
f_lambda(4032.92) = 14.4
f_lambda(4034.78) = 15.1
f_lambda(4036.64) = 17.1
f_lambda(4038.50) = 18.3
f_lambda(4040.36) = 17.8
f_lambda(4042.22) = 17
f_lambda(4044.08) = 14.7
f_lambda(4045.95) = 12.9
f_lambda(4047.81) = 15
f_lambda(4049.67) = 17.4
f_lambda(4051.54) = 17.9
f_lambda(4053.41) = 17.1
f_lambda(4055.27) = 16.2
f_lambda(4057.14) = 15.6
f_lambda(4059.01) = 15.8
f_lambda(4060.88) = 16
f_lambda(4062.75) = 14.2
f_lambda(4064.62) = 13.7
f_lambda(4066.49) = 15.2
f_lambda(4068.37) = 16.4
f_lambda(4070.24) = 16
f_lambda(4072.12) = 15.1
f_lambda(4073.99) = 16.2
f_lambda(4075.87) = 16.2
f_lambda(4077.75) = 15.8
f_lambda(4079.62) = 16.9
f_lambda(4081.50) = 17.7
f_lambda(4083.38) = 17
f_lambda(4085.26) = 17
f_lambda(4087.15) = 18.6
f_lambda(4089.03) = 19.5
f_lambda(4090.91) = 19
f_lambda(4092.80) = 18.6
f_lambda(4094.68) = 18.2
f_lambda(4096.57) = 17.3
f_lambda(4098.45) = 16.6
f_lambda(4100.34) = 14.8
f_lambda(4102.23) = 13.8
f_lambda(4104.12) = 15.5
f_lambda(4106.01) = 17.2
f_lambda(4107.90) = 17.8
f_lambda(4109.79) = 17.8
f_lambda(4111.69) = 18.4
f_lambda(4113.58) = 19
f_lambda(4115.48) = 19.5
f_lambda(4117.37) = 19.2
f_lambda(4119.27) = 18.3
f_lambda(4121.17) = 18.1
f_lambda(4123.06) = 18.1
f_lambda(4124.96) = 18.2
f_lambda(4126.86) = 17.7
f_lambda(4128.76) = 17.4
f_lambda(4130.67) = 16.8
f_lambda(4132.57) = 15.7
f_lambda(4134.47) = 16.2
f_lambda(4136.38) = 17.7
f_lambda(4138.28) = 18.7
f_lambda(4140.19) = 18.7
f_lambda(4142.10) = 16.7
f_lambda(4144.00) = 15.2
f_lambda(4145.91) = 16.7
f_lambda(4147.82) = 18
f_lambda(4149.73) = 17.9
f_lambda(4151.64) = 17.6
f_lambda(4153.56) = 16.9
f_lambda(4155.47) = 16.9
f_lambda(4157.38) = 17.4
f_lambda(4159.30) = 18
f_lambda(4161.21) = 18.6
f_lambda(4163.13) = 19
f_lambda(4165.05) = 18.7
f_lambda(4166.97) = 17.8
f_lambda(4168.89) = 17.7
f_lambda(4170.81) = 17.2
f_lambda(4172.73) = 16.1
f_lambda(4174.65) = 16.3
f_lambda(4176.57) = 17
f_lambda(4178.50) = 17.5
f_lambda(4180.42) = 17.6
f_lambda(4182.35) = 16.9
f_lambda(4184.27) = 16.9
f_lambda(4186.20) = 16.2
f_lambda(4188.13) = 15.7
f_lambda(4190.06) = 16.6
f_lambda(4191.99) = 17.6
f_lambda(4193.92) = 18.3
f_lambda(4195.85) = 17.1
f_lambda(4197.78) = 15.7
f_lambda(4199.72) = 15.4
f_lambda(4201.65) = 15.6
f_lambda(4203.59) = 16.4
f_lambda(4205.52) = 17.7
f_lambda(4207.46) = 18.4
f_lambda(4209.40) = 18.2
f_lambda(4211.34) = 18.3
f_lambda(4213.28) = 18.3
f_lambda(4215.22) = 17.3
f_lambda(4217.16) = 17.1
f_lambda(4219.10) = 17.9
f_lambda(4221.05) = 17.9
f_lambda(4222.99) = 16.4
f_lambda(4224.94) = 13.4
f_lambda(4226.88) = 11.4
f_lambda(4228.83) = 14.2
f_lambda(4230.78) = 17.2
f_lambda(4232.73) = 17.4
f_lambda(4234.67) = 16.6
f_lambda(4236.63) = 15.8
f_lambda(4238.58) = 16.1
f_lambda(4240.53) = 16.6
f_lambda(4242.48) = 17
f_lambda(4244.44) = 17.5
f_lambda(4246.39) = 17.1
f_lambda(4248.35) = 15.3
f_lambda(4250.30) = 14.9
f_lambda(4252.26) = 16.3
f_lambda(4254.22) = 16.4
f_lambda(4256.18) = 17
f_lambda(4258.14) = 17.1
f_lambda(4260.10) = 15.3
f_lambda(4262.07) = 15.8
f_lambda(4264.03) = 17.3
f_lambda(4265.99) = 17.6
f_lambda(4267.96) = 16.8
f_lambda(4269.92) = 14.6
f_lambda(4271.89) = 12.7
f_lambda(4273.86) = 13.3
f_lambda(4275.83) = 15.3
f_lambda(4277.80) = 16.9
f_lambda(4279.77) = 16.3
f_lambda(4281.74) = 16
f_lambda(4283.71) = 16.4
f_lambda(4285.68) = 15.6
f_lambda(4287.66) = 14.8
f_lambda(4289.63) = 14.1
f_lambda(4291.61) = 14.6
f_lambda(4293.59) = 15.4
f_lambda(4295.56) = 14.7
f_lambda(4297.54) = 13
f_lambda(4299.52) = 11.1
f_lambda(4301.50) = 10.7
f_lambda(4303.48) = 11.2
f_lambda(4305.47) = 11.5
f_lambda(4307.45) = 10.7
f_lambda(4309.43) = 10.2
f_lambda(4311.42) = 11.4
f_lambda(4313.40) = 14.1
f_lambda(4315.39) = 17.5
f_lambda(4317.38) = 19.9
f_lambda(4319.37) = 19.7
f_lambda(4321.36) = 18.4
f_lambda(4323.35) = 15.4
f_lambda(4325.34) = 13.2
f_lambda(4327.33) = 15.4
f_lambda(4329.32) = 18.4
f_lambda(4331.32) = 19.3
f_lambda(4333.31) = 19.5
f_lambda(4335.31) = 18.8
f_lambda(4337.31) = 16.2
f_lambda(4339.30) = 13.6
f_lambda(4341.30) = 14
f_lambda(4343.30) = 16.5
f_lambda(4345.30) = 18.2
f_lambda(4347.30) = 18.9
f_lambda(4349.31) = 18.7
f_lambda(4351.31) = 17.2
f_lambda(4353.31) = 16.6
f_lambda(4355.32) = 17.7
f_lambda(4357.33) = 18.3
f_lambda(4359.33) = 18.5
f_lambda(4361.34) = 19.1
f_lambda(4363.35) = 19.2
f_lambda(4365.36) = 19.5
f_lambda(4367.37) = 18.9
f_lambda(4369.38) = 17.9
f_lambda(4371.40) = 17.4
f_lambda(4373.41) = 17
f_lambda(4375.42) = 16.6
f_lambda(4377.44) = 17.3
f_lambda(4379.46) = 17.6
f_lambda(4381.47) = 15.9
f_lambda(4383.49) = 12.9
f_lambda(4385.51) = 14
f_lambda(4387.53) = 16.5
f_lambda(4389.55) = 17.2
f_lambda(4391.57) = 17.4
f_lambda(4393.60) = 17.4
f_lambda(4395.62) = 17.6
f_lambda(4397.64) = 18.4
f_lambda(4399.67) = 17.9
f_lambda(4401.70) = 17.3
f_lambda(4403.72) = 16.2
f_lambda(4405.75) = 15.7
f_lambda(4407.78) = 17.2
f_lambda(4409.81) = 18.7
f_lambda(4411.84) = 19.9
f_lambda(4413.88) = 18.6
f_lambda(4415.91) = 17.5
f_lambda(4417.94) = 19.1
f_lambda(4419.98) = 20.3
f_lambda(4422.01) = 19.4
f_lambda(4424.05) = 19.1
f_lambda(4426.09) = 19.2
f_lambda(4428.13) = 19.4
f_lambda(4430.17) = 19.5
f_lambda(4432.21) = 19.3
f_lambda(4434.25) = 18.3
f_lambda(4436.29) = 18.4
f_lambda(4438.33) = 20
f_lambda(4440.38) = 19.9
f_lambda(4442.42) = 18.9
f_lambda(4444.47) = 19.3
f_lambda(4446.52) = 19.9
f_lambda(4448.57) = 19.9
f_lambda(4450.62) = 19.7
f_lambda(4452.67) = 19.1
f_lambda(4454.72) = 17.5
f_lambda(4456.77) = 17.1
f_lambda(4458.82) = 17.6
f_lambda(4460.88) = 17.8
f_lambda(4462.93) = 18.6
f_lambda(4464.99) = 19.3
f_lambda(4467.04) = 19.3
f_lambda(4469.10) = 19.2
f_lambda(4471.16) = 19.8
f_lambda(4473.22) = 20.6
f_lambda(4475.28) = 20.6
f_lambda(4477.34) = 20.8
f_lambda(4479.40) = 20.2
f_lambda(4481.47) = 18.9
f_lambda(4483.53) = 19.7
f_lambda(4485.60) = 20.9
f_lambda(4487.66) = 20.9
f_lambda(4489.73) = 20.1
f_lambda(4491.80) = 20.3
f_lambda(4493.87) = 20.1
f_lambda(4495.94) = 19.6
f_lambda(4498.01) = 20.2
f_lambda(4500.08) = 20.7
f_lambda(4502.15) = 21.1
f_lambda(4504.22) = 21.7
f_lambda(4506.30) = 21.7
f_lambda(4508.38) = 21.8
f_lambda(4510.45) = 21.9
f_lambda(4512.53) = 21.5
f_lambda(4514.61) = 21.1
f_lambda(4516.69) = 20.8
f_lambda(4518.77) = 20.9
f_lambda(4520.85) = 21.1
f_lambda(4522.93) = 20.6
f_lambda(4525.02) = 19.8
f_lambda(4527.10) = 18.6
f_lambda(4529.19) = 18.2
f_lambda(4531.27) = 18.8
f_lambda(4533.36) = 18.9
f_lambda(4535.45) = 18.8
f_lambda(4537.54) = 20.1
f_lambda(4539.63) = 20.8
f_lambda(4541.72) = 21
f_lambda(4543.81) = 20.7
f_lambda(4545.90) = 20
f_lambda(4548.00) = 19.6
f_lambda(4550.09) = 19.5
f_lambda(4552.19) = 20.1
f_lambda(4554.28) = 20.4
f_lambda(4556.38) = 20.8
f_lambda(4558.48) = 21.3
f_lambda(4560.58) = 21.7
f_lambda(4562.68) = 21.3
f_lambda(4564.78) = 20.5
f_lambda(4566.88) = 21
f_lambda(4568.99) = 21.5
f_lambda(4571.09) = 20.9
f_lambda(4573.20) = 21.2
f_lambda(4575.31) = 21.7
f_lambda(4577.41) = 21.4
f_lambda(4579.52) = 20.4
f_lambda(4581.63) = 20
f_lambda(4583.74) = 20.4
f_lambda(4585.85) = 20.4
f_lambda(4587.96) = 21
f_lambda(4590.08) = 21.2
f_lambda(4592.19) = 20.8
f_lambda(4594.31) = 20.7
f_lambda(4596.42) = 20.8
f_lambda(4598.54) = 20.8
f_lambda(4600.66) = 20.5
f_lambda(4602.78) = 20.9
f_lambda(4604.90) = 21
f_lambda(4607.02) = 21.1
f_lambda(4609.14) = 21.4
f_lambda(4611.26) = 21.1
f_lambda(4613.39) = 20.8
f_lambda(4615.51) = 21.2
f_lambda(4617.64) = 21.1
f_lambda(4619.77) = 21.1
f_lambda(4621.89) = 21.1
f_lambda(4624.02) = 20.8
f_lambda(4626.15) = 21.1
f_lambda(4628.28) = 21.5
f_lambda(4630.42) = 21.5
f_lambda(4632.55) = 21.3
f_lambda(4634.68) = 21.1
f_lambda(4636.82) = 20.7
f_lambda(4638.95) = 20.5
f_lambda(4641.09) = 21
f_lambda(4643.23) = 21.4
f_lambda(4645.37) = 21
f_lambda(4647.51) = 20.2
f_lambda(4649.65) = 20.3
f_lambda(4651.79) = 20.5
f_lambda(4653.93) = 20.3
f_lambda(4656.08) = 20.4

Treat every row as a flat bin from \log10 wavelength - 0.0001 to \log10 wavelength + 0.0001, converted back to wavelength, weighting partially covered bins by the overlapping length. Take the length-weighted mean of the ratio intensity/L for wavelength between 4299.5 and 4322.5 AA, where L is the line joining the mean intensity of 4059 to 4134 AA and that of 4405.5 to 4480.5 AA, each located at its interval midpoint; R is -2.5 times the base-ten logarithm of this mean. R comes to 0.29 mag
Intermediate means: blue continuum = 17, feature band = 14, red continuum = 19.1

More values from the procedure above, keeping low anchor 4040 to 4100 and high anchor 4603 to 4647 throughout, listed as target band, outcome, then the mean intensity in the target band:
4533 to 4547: 0.01 mag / 20.1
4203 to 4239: 0.07 mag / 16.6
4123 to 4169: -0.02 mag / 17.5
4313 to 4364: 0.08 mag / 17.4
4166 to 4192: 0.03 mag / 16.9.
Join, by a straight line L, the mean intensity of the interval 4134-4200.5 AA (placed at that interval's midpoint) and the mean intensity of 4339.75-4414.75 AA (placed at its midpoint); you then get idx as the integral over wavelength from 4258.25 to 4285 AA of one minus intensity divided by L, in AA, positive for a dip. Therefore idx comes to 2.4 AA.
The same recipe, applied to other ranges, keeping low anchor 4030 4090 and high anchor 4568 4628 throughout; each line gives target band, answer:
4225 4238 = 1.8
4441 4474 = 1.2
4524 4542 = 0.9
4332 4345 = 1.4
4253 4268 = 1.1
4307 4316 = 2.8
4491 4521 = -1.2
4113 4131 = -1.6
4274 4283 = 1.1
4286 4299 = 2.8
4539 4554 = 0.2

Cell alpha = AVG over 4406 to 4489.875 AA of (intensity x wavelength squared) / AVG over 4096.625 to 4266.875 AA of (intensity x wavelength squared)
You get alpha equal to 1.3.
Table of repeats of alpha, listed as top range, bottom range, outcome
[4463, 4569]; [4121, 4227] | 1.39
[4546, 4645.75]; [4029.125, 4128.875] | 1.58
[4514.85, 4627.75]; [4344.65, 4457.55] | 1.23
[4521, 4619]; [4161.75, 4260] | 1.45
